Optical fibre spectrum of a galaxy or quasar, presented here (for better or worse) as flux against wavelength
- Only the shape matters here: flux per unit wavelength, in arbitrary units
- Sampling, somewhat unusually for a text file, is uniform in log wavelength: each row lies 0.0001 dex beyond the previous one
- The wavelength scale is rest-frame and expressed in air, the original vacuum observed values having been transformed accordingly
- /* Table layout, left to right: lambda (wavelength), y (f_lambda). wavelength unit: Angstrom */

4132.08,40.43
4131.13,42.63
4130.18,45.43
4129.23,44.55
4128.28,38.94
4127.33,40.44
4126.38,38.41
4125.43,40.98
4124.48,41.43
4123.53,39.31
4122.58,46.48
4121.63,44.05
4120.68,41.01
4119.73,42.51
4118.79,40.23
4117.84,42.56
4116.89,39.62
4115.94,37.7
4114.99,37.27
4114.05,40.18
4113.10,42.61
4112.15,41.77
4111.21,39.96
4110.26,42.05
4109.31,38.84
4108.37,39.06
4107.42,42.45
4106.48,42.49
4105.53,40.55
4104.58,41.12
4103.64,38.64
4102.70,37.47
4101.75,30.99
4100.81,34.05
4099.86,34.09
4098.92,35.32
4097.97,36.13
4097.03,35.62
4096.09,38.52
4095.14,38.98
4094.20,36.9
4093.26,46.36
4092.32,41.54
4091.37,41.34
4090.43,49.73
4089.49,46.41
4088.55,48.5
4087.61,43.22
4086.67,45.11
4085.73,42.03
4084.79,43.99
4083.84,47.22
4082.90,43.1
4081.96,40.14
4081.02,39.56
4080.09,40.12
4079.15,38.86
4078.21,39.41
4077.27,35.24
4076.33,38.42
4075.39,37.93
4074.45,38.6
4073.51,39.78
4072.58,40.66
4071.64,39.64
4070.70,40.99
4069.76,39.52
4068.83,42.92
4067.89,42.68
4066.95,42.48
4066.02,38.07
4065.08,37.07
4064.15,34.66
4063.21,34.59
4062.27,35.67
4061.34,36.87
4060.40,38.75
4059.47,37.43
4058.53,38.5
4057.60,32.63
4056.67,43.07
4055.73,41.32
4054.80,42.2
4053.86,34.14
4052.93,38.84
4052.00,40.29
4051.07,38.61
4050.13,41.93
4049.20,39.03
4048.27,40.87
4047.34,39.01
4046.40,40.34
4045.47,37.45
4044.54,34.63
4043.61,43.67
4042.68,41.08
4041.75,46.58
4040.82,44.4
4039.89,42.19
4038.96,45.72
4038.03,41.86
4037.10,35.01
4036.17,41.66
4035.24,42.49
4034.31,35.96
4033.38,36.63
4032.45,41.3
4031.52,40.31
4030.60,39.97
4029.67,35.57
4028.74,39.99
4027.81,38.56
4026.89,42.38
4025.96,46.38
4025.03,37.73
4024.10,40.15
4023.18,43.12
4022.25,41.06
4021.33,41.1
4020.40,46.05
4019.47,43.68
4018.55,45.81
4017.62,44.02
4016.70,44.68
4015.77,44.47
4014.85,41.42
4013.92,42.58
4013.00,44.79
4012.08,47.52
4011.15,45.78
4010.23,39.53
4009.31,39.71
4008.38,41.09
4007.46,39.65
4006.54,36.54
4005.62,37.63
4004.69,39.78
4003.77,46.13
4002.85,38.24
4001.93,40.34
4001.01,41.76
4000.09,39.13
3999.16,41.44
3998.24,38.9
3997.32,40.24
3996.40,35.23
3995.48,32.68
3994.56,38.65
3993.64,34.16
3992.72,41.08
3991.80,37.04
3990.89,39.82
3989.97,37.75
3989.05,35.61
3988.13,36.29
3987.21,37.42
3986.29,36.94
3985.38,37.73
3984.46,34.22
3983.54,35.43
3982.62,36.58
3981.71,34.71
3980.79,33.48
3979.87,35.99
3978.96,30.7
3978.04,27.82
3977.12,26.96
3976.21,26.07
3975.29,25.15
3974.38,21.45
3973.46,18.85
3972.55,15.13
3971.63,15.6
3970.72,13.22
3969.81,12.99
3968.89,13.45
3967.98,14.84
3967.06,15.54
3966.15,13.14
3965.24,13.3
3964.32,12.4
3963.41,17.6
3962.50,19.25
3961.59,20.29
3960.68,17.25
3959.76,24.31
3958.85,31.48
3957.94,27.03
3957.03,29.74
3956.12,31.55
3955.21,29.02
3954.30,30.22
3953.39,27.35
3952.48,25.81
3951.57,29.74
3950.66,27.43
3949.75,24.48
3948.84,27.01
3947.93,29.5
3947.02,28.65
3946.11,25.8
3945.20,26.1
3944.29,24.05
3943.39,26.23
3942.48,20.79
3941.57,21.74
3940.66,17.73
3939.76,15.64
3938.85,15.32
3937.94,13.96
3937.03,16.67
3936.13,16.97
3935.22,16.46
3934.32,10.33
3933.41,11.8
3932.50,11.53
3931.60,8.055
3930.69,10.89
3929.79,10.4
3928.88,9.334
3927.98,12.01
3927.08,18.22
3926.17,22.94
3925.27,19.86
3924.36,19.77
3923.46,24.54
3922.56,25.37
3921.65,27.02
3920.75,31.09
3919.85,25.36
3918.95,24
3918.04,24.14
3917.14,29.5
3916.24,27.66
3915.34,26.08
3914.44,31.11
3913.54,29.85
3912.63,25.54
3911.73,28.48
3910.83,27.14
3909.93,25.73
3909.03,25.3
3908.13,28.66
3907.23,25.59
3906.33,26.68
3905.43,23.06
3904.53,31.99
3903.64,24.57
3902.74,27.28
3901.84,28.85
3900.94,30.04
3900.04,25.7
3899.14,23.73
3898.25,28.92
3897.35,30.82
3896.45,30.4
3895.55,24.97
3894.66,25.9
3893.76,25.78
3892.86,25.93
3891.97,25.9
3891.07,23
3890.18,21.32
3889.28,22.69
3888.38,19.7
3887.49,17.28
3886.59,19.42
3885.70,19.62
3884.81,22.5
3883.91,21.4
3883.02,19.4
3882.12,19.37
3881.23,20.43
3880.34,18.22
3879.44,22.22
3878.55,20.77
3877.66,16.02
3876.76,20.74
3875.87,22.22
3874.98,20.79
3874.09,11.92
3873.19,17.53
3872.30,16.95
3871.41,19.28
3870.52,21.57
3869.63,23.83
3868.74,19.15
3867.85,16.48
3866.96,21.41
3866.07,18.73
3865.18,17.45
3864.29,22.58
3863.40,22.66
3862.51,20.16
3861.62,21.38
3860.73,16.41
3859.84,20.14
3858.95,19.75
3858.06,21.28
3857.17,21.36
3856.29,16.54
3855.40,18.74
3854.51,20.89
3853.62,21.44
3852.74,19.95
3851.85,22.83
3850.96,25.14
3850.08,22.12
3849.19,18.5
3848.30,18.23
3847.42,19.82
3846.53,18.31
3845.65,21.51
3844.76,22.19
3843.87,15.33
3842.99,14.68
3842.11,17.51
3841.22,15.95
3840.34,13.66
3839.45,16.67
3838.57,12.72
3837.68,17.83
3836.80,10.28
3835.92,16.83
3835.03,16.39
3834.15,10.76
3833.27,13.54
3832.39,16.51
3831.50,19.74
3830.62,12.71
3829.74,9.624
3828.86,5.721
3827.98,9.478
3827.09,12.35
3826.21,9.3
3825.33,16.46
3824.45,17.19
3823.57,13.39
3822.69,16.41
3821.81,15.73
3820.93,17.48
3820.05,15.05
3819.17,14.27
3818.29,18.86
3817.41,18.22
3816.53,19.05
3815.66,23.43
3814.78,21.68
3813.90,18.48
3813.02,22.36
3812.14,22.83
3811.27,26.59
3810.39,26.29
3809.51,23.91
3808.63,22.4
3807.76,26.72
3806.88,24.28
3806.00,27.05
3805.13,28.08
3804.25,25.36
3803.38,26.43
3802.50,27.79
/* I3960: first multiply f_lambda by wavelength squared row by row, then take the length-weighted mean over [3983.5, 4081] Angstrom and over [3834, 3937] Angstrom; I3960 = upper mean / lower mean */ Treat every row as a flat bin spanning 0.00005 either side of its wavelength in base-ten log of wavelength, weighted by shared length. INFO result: 2.04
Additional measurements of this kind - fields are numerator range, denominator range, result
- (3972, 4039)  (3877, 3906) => 1.70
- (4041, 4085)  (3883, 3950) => 1.87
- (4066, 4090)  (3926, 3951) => 2.40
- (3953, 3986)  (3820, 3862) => 1.54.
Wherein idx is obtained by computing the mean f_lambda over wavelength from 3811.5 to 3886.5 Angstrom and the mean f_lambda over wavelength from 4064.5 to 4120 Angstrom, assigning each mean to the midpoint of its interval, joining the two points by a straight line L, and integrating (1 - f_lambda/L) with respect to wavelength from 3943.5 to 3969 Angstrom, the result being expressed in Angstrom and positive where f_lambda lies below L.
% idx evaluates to 3.8 Angstrom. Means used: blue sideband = 18.1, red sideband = 40.3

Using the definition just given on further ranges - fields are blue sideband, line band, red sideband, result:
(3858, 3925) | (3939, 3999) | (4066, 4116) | 5.9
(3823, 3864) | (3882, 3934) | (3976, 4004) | 4.1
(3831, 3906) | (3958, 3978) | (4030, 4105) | 7.5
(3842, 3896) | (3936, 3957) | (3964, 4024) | 3.5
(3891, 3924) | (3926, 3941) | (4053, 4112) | 7.8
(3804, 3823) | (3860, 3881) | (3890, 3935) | 3.0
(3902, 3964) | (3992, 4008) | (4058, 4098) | -4.1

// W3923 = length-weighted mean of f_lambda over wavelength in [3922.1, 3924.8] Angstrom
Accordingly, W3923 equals 23.2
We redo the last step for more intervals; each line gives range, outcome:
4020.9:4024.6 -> 41.4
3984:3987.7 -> 36.6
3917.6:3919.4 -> 24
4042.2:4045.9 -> 39.3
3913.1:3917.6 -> 28.9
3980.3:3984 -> 35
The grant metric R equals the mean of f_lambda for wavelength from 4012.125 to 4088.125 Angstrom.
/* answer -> 40.5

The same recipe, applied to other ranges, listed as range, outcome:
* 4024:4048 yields 40.4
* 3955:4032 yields 33.8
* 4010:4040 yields 41.8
